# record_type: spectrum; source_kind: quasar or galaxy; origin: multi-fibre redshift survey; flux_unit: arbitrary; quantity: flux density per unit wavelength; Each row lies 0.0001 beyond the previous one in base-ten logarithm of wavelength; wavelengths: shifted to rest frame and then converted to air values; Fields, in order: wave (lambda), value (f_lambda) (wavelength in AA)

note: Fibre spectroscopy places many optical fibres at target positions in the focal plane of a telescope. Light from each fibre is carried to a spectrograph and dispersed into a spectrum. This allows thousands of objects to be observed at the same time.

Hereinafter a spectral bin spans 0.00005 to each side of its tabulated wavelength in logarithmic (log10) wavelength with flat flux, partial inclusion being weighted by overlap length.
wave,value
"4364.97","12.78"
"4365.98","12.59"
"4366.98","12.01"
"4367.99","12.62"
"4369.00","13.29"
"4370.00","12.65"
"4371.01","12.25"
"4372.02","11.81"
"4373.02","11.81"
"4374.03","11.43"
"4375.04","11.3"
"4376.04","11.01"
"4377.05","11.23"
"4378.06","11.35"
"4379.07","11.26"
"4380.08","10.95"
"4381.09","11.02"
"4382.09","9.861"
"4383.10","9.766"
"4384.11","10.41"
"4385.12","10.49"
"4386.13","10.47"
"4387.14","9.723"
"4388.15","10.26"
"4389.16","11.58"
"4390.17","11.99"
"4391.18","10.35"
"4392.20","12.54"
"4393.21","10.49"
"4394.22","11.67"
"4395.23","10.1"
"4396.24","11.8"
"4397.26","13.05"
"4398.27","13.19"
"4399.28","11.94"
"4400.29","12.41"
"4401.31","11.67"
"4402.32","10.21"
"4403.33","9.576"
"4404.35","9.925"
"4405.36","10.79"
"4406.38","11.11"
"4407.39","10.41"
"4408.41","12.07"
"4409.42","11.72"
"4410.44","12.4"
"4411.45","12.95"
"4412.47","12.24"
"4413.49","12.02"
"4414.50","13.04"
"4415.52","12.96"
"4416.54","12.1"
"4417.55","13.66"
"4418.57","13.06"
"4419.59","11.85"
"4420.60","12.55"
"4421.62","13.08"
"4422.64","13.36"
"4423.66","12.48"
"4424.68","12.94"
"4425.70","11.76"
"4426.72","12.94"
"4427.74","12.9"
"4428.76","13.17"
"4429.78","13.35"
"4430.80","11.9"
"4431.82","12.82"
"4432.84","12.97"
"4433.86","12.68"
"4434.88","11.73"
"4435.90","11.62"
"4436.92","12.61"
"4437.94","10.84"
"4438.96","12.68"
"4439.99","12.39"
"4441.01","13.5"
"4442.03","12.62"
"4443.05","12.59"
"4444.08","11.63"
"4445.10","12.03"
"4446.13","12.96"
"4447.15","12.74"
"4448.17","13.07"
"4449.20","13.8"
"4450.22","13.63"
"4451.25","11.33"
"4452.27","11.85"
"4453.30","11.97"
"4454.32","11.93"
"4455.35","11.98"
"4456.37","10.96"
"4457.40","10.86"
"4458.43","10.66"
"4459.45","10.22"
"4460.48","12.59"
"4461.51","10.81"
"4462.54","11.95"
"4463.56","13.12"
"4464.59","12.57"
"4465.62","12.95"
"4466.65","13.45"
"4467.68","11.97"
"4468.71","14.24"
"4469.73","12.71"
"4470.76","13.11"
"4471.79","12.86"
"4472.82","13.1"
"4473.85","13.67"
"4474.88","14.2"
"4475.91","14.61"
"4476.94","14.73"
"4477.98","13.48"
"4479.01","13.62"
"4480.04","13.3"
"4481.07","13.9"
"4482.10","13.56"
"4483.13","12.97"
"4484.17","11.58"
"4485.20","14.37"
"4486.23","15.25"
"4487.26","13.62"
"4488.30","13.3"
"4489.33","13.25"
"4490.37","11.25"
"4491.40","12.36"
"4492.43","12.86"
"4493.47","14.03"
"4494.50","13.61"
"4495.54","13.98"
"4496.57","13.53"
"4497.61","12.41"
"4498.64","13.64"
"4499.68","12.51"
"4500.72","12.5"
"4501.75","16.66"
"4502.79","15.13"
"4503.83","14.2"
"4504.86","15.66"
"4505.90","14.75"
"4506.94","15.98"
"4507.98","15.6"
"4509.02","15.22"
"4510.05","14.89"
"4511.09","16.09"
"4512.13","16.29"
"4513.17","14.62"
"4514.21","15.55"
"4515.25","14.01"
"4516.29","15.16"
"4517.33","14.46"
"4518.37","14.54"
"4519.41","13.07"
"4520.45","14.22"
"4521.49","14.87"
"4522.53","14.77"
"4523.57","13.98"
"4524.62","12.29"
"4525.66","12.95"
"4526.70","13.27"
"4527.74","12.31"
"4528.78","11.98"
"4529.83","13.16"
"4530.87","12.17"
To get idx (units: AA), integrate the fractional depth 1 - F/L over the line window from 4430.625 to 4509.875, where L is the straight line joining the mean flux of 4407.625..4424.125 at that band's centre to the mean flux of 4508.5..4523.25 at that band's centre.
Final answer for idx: 4.4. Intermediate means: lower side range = 12.6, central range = 13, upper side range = 14.8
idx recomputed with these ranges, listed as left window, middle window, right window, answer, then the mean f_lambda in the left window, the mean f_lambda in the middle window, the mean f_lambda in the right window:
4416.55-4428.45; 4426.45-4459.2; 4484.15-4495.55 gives 1.6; 12.8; 12.3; 13.3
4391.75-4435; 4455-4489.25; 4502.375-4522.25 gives 2.2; 12.1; 12.9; 15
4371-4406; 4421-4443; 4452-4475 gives -1.5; 11.1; 12.6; 12.3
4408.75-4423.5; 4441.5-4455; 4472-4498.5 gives 0.6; 12.6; 12.5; 13.5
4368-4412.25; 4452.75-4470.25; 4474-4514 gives 1.5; 11.3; 12.1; 14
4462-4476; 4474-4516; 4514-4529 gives -1.8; 13.1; 14.1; 13.8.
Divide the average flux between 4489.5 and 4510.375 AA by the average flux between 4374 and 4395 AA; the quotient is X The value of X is 1.29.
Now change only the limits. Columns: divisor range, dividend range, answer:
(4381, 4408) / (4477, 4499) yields 1.21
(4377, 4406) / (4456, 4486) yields 1.17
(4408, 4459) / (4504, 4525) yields 1.19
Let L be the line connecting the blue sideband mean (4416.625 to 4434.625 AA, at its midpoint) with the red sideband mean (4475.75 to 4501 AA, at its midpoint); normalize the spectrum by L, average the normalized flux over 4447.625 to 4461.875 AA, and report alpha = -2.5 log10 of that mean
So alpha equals 0.10 mag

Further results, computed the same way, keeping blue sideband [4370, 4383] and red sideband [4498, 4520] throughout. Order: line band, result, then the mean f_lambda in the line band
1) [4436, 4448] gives 0.05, 12.4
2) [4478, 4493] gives 0.07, 13.2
